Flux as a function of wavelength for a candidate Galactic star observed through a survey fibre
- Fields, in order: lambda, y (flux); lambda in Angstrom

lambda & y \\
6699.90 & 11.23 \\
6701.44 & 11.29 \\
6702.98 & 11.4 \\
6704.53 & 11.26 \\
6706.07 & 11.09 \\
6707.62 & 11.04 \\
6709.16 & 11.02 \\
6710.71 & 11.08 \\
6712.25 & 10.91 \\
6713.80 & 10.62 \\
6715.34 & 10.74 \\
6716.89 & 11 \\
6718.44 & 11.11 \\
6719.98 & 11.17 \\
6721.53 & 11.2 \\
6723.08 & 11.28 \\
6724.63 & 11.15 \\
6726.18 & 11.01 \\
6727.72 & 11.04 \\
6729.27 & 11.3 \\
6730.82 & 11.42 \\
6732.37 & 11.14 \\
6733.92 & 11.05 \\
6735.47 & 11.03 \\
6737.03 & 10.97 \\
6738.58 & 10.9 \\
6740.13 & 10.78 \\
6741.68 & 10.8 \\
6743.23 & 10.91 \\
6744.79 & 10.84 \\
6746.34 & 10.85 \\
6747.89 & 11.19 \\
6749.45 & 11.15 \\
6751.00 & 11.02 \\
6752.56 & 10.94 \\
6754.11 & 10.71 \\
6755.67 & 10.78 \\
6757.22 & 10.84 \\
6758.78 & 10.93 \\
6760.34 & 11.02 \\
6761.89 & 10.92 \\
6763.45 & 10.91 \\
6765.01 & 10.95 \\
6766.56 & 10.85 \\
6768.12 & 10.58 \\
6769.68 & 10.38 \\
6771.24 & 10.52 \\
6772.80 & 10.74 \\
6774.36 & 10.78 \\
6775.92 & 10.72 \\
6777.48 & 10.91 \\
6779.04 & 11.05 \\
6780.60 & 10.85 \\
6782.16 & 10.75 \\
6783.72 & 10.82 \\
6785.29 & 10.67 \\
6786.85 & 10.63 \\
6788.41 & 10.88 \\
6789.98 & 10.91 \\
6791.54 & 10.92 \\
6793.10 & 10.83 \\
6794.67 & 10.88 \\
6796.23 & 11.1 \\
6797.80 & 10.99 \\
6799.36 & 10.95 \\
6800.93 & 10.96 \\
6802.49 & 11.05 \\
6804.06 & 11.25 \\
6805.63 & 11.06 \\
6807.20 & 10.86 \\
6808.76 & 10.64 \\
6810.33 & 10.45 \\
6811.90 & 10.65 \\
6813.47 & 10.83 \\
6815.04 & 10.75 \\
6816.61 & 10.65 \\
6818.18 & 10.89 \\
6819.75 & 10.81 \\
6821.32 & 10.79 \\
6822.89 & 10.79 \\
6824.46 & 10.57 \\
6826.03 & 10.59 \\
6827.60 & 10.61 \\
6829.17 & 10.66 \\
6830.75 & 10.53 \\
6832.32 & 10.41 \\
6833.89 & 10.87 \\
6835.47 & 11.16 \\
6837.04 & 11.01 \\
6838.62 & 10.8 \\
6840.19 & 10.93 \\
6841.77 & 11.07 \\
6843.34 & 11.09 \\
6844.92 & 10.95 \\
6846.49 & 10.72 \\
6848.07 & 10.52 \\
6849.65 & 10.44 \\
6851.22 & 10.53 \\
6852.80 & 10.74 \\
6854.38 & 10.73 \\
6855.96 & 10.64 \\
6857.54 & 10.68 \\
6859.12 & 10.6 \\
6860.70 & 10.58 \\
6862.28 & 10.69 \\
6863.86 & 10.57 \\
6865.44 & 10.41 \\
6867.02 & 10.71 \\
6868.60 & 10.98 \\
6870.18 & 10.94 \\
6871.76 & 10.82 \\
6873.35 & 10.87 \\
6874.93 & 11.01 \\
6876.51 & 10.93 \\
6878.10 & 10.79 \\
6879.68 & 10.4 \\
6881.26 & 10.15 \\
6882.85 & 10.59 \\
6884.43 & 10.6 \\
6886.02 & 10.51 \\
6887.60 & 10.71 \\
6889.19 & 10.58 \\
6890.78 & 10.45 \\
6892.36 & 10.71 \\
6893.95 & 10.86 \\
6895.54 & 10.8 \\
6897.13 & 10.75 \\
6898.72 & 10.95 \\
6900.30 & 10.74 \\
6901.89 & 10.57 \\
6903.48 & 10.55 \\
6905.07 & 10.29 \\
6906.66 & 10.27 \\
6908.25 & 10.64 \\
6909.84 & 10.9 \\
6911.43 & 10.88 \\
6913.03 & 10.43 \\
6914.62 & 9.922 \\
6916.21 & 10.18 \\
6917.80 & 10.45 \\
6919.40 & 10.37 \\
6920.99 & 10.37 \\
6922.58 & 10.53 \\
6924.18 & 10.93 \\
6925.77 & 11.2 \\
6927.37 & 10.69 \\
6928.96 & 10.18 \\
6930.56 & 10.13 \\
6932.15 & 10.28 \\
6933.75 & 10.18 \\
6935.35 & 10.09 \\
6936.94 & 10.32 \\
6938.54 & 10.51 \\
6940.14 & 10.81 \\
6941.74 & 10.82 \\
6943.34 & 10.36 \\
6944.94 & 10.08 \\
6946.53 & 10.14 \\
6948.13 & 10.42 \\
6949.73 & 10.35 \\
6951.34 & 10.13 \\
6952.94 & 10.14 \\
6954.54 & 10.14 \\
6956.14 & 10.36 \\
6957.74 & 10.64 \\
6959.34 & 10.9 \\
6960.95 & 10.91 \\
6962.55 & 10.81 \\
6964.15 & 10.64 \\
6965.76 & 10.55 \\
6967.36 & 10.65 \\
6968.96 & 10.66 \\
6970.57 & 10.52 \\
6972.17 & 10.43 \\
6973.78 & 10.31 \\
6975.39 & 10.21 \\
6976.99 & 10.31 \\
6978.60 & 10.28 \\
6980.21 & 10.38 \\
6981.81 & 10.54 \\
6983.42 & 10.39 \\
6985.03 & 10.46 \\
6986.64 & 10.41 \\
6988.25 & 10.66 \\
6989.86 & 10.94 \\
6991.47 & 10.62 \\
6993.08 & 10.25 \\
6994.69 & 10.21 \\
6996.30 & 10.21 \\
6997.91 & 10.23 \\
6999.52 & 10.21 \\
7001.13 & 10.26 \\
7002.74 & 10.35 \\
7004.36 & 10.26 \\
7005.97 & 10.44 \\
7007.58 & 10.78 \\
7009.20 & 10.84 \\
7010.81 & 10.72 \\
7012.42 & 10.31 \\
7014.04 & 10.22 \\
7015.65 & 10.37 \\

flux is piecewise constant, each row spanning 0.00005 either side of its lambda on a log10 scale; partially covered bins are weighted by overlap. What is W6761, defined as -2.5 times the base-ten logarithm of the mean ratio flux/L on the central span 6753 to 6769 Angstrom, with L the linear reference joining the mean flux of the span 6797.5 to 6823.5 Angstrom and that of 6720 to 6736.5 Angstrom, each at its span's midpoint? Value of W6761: 0.02 mag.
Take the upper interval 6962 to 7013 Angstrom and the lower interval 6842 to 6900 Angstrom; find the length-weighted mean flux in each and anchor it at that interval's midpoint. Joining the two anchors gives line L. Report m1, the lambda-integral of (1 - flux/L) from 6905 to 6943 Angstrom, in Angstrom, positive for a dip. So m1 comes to 0.4 Angstrom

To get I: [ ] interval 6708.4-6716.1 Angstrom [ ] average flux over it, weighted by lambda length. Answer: 10.9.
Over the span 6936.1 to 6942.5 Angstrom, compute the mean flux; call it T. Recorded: 10.6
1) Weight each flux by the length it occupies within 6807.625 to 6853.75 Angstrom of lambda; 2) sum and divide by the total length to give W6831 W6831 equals 10.7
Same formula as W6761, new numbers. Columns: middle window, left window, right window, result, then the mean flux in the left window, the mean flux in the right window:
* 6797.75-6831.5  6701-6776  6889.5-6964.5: 0.00 mag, 11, 10.5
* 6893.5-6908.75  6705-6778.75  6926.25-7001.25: -0.01 mag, 10.9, 10.4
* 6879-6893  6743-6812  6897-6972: 0.01 mag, 10.9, 10.5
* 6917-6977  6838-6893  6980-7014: 0.01 mag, 10.7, 10.4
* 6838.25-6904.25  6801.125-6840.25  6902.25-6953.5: -0.01 mag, 10.8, 10.4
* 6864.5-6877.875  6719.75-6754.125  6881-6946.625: -0.02 mag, 11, 10.5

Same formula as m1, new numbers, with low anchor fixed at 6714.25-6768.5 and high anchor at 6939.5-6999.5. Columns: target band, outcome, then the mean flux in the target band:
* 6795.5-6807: -0.2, 11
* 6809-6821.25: 0.1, 10.7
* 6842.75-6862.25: 0.1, 10.7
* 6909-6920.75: 0.2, 10.4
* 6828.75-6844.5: -0.1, 10.9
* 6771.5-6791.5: 0.2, 10.8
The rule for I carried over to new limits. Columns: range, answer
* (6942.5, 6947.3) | 10.2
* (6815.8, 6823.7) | 10.8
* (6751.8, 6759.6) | 10.8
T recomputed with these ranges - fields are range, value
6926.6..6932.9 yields 10.3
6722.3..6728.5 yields 11.1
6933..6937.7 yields 10.2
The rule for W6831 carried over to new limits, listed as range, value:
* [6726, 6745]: 11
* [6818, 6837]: 10.7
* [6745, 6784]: 10.8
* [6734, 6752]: 10.9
